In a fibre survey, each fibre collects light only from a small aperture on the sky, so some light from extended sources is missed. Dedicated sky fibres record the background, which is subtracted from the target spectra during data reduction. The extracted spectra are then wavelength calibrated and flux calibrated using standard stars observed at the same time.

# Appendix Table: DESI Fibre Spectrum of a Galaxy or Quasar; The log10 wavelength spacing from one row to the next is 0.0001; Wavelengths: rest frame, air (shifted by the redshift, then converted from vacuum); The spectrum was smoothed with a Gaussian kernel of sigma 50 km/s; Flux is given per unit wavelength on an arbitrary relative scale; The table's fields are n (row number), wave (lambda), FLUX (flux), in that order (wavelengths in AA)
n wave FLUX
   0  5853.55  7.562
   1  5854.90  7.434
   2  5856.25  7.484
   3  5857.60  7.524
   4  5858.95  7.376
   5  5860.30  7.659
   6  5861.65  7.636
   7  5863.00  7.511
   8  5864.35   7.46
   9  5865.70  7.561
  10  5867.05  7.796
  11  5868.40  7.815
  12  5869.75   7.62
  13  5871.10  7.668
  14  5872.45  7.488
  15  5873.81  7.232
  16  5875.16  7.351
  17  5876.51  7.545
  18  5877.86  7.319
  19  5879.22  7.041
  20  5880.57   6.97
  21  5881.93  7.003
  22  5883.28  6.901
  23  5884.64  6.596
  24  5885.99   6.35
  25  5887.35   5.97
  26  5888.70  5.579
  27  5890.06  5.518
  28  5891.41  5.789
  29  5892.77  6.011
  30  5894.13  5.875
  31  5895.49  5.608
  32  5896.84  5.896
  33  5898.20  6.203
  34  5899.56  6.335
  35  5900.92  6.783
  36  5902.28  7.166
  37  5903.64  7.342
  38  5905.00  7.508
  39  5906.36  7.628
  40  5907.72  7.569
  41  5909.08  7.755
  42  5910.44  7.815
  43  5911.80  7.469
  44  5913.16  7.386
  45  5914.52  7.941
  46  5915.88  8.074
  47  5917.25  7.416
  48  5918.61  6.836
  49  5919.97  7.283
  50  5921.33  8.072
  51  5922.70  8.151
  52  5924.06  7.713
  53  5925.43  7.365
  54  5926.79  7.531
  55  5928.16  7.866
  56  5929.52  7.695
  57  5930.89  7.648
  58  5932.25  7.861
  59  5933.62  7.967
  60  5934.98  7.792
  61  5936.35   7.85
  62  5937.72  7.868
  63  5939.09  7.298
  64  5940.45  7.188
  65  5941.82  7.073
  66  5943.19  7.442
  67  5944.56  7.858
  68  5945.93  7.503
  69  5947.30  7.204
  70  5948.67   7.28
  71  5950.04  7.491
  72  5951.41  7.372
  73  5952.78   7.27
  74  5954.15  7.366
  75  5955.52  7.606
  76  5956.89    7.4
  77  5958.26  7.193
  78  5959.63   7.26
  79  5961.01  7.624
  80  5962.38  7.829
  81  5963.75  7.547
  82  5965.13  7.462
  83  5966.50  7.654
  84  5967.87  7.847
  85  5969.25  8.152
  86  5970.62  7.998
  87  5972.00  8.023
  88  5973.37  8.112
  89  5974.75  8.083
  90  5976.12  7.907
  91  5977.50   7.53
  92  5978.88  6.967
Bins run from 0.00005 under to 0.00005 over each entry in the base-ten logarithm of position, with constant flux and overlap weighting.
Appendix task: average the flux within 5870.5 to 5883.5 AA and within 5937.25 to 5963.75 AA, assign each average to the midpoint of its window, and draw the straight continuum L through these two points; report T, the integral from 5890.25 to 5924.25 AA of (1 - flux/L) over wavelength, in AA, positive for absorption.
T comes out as 1.19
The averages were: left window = 7.26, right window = 7.43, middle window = 7.08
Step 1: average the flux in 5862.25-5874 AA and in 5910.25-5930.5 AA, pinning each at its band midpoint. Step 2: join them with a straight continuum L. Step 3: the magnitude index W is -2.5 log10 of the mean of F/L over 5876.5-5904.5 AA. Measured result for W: 0.18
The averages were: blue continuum 7.59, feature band 6.45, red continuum 7.64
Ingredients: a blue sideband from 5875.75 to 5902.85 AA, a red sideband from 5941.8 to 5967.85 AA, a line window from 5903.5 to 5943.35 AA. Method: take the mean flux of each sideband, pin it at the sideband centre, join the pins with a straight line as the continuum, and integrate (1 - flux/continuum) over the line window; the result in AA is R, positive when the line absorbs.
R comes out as -3.8 AA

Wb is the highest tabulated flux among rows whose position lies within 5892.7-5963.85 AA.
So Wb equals 8.151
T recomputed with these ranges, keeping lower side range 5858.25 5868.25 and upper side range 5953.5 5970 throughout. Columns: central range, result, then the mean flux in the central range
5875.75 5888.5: 1.3 AA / 6.81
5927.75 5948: -0.1 AA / 7.6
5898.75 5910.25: 0.5 AA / 7.27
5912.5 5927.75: -0.1 AA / 7.62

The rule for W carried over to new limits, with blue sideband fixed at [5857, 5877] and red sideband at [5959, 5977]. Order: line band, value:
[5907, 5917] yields -0.01 mag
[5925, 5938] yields -0.01 mag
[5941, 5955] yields 0.05 mag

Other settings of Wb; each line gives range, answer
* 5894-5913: 7.815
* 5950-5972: 8.152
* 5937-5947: 7.868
